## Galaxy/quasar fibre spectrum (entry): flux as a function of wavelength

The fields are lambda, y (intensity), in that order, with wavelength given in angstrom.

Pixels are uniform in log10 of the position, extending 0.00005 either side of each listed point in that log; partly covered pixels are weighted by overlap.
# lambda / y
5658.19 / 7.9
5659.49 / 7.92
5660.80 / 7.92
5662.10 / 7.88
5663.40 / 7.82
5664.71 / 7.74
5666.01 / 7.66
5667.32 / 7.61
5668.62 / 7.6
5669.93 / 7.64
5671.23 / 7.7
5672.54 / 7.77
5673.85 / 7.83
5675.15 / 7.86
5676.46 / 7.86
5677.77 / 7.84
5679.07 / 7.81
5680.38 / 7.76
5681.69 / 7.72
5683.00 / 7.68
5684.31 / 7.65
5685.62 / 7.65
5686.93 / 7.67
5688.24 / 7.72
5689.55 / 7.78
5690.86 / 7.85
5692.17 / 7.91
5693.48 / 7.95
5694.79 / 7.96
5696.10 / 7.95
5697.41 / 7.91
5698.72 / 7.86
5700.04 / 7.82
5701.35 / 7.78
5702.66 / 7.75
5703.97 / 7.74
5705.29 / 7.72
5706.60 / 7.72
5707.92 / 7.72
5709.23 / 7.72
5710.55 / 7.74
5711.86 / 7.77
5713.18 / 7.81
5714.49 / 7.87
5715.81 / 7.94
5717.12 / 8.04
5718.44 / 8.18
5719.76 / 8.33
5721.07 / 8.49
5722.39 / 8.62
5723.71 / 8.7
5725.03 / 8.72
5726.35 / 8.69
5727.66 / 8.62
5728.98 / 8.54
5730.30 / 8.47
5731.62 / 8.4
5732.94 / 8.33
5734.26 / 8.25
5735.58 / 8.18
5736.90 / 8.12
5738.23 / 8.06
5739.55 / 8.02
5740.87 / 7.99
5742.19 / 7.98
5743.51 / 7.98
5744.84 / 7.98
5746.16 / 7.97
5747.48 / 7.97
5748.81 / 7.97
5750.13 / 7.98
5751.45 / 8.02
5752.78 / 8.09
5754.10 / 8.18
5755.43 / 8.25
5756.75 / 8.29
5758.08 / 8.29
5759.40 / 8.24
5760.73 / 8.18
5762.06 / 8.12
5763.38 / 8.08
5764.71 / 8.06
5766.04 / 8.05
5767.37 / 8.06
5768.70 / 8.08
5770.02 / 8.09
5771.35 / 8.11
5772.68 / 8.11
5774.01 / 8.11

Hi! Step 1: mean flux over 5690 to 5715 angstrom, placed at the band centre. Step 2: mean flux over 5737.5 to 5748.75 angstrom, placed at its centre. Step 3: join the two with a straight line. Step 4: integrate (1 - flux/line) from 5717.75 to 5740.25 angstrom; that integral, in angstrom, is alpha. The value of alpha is -1.3 angstrom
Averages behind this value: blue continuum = 7.82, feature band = 8.39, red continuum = 7.99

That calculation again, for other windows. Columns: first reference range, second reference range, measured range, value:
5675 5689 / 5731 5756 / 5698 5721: 0.1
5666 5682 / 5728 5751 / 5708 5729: -0.5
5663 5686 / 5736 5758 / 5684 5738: -1.0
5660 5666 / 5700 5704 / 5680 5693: 0.1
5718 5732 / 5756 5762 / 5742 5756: 0.5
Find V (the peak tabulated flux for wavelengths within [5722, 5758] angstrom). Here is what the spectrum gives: 8.72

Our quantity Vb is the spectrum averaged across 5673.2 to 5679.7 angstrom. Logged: 7.85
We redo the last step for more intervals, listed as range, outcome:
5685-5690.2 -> 7.7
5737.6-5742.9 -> 8.02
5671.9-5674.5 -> 7.8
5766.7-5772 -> 8.09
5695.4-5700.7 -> 7.89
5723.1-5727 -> 8.7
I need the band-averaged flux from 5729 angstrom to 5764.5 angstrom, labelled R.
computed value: 8.14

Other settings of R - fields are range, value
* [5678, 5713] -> 7.78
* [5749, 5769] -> 8.13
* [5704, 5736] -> 8.18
